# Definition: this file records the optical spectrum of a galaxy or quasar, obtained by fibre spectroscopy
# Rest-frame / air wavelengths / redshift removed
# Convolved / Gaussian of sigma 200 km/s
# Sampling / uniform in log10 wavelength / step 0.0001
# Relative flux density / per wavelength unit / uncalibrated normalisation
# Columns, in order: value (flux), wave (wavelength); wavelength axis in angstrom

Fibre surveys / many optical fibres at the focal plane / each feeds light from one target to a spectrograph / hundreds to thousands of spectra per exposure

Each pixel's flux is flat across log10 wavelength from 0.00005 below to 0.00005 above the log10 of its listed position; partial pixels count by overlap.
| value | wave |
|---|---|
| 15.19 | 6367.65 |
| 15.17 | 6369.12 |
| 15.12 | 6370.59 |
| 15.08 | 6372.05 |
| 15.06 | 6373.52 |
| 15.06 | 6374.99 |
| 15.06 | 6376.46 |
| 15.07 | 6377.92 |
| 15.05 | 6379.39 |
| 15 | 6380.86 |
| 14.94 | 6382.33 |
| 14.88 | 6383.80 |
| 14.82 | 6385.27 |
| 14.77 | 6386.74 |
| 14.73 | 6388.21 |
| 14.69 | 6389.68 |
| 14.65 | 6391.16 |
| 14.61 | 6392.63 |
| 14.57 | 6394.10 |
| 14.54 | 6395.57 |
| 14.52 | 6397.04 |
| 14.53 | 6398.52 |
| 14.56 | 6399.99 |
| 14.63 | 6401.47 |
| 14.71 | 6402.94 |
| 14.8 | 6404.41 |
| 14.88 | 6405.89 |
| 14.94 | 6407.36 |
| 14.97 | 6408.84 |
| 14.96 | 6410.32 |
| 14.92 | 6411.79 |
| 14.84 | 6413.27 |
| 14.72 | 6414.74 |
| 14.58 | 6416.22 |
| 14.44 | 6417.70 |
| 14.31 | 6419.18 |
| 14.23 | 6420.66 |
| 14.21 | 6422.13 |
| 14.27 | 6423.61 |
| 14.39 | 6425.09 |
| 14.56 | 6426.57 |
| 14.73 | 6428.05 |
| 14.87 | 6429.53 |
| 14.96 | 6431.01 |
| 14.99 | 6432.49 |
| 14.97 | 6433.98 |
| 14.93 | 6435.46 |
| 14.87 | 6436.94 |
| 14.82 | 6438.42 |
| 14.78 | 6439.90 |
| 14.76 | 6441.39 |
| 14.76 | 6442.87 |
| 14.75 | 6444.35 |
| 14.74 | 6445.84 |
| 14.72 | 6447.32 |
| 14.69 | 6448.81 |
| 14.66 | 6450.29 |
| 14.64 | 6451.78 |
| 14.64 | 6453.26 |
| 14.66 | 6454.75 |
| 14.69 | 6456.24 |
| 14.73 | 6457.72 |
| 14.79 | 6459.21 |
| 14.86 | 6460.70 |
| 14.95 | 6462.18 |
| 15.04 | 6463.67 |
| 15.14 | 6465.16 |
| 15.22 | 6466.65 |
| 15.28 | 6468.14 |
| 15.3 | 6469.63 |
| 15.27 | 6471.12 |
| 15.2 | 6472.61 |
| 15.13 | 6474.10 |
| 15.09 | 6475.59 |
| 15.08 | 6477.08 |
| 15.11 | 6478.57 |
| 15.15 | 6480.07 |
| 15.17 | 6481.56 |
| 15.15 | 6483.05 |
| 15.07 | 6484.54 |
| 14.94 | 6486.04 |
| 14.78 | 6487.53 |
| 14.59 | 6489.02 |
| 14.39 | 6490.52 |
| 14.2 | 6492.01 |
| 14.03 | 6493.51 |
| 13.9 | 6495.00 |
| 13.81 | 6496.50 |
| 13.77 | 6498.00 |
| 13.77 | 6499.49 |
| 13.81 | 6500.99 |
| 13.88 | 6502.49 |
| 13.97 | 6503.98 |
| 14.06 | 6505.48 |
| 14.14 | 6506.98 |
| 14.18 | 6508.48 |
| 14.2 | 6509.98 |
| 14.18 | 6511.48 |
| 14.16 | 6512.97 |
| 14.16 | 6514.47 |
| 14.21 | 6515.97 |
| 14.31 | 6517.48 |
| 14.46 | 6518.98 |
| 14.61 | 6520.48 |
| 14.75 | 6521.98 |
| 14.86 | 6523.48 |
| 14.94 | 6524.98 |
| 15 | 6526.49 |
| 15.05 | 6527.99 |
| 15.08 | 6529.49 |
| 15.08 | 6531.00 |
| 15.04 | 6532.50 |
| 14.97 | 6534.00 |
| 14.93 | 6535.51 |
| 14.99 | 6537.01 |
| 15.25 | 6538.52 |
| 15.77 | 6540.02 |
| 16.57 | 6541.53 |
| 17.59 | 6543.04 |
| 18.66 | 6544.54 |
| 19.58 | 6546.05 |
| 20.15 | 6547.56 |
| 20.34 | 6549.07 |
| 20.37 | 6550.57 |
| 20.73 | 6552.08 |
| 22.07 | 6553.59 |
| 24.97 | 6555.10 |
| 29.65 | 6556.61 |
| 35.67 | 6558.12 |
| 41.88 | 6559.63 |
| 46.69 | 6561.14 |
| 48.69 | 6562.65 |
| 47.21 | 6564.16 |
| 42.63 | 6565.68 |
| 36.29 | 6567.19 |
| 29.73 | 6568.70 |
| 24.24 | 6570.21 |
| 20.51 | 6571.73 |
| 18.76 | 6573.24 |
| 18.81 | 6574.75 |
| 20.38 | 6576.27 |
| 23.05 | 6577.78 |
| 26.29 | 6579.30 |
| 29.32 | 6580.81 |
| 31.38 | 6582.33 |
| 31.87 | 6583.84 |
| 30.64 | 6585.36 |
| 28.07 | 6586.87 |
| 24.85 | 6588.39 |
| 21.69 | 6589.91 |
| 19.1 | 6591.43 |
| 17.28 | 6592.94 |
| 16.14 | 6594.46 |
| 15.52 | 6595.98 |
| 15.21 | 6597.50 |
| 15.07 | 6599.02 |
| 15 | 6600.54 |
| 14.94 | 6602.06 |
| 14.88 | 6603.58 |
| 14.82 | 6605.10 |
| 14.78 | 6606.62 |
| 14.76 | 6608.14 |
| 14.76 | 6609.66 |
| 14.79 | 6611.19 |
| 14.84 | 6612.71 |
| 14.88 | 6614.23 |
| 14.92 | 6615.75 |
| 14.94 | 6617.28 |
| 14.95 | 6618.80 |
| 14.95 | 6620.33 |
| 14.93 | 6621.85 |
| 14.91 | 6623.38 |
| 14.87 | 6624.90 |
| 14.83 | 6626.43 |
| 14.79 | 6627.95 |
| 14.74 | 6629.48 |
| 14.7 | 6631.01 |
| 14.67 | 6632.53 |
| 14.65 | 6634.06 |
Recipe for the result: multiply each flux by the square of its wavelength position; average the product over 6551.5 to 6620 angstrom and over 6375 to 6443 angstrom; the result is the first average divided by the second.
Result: 1.69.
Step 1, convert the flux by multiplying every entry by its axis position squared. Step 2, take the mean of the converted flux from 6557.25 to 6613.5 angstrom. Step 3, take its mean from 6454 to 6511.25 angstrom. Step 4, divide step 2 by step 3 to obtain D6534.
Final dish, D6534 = 1.73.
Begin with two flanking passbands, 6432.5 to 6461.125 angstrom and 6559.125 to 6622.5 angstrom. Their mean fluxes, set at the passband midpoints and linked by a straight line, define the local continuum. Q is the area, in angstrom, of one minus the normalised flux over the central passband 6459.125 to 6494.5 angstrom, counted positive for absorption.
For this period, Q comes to 3.2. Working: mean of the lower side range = 14.8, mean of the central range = 15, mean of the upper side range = 22.9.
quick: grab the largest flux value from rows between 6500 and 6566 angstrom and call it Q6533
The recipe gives 48.69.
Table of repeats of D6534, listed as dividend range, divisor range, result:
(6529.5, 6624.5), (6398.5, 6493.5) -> 1.53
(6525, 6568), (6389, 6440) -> 1.72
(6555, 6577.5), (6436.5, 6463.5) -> 2.28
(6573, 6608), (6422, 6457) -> 1.47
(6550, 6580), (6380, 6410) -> 2.14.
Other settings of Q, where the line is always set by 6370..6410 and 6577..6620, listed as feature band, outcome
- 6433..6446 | 0.8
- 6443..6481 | 3.2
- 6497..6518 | 3.9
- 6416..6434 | 1.2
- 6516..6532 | 2.6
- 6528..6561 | -4.9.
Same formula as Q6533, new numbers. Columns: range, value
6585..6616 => 30.64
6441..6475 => 15.3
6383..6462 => 14.99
